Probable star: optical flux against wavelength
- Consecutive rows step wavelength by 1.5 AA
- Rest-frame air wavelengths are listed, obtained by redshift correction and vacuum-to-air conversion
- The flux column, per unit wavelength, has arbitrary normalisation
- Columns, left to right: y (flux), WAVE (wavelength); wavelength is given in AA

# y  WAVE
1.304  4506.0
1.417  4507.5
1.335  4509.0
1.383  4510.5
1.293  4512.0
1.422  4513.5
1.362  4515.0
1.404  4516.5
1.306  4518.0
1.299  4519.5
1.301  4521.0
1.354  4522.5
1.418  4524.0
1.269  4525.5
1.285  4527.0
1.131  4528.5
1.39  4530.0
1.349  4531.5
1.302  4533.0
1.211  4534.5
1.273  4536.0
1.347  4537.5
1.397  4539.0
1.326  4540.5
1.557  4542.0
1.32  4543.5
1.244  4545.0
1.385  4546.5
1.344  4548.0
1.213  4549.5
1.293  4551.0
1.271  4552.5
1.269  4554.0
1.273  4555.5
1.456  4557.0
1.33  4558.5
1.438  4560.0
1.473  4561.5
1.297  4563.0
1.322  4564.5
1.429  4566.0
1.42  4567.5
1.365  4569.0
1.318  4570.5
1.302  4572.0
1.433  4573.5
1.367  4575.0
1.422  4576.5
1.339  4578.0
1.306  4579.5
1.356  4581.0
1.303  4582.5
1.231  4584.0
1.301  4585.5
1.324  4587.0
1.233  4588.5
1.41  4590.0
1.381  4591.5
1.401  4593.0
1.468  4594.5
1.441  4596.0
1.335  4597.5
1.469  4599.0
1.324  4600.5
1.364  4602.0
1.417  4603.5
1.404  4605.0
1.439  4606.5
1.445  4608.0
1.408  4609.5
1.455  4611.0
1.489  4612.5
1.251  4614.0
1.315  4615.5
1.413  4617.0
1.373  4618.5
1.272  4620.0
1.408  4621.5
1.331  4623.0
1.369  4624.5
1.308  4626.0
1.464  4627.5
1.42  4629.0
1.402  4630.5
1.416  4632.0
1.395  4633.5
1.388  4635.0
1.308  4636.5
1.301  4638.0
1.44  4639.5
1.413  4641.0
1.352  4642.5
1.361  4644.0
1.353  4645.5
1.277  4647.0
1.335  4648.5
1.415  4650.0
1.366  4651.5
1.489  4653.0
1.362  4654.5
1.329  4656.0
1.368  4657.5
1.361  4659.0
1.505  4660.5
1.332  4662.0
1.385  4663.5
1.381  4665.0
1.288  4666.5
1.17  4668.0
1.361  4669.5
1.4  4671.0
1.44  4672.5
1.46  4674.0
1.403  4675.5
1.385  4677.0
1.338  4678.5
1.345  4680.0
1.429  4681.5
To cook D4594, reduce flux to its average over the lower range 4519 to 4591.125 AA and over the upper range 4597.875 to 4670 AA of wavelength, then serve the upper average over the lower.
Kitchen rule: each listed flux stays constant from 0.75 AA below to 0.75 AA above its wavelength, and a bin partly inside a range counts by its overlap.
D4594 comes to 1.03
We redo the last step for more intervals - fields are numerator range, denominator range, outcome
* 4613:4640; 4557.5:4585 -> 1.01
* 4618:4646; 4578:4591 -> 1.05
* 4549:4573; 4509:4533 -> 1.01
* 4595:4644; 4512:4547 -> 1.04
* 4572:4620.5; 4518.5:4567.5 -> 1.03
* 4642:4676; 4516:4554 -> 1.04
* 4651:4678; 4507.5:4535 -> 1.04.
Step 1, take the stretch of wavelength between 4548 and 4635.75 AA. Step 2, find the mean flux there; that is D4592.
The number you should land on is 1.37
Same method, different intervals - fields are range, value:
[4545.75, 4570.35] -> 1.35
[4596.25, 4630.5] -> 1.39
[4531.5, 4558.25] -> 1.32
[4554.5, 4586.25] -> 1.36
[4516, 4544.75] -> 1.33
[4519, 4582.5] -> 1.34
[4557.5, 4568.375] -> 1.39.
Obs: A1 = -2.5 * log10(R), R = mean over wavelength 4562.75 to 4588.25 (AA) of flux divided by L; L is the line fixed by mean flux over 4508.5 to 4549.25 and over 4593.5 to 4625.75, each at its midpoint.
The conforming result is 0.02 mag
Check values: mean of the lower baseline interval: 1.33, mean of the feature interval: 1.34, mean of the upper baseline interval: 1.39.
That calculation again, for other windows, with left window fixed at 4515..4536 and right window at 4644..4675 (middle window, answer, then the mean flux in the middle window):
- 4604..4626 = -0.026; 1.38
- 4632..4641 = -0.012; 1.37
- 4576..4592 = 0.008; 1.33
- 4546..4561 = -0.005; 1.33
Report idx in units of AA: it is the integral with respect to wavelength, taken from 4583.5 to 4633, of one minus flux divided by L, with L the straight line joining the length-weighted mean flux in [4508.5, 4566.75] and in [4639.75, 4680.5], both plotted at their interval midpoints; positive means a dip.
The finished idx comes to -0.9 AA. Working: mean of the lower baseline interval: 1.34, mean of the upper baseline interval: 1.37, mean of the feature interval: 1.38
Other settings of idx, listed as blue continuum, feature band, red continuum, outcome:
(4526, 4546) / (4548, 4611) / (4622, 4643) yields -0.73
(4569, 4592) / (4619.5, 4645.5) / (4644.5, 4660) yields -0.29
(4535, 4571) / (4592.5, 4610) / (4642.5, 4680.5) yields -0.68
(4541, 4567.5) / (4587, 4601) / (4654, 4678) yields -0.26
